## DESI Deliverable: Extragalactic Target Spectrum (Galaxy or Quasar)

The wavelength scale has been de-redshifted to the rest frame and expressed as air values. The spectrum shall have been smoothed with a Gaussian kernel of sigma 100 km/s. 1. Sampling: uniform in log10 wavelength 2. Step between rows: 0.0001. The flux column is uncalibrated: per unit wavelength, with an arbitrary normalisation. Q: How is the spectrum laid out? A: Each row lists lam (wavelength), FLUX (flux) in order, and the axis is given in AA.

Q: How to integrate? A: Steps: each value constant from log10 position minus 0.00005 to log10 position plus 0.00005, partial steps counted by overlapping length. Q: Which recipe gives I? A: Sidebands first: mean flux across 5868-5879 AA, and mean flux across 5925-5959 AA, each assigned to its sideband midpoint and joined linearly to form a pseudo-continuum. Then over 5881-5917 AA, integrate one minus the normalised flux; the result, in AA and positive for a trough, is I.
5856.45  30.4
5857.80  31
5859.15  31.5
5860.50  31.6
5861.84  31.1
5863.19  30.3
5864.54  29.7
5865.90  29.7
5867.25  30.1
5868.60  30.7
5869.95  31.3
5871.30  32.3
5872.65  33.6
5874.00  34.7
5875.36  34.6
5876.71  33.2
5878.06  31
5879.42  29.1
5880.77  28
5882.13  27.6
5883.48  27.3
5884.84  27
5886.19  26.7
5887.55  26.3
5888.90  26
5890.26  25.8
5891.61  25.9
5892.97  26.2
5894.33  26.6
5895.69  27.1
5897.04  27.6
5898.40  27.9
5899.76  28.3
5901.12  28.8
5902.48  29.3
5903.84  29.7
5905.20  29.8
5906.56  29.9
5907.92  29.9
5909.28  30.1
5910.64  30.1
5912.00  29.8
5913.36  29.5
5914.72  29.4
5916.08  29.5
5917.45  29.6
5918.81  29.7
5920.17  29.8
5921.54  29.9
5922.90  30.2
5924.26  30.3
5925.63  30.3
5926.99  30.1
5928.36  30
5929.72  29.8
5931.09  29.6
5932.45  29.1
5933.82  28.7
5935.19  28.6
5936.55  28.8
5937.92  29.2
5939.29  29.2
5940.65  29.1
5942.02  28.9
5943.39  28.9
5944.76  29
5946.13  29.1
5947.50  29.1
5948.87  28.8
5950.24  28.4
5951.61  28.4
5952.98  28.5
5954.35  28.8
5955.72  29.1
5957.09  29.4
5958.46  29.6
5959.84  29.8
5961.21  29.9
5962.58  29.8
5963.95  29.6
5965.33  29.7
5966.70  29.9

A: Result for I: 3.59 AA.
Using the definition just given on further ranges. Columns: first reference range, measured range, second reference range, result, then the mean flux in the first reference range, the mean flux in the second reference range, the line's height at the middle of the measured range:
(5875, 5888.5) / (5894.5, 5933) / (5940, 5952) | -0.75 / 28.9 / 28.8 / 28.9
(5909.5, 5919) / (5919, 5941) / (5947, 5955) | -0.23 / 29.7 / 28.7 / 29.2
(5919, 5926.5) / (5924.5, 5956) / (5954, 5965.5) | 0.74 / 30.1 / 29.5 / 29.8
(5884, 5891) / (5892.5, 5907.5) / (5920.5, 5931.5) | -0.42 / 26.4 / 30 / 27.6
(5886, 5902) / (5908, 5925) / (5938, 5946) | -1.15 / 27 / 29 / 27.9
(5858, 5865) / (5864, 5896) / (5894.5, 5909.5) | 0.84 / 30.9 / 28.8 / 30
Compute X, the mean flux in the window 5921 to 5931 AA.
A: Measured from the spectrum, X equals 30.1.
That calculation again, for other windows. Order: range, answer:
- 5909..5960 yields 29.4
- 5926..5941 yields 29.3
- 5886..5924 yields 28.6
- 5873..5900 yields 28.4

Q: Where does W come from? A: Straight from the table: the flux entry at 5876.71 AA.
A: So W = 33.2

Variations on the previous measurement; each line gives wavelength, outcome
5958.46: 29.6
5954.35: 28.8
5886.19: 26.7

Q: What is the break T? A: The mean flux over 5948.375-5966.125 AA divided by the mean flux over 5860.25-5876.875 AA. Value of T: 0.9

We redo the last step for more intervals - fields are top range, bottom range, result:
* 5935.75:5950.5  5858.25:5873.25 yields 0.93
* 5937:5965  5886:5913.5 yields 1.03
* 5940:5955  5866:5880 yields 0.90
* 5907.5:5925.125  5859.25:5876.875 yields 0.94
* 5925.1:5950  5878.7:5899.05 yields 1.08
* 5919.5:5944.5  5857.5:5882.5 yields 0.95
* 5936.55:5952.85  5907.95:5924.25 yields 0.97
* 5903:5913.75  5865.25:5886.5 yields 0.98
